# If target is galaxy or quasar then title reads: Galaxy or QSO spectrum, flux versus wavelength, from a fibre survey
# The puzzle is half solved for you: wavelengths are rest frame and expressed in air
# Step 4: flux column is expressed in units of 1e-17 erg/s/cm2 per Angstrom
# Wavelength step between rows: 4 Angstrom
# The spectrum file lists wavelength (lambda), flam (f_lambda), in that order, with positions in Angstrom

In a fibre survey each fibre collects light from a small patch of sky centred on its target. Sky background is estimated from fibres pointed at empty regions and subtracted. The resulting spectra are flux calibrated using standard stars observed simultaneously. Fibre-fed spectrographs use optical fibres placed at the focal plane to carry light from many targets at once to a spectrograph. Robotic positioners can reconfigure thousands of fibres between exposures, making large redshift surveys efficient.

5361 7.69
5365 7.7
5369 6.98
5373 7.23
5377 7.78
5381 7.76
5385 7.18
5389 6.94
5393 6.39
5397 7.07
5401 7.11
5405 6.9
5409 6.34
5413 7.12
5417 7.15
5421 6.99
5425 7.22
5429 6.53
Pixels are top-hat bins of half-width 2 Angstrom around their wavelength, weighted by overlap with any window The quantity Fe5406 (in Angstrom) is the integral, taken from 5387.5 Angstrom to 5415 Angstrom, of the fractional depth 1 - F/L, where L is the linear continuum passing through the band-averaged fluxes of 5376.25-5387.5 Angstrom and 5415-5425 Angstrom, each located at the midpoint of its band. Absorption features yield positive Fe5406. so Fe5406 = 1.8 Angstrom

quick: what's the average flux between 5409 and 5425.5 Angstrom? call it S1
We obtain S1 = 7.02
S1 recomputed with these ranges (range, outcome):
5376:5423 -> 7.05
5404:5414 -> 6.74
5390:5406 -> 6.87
